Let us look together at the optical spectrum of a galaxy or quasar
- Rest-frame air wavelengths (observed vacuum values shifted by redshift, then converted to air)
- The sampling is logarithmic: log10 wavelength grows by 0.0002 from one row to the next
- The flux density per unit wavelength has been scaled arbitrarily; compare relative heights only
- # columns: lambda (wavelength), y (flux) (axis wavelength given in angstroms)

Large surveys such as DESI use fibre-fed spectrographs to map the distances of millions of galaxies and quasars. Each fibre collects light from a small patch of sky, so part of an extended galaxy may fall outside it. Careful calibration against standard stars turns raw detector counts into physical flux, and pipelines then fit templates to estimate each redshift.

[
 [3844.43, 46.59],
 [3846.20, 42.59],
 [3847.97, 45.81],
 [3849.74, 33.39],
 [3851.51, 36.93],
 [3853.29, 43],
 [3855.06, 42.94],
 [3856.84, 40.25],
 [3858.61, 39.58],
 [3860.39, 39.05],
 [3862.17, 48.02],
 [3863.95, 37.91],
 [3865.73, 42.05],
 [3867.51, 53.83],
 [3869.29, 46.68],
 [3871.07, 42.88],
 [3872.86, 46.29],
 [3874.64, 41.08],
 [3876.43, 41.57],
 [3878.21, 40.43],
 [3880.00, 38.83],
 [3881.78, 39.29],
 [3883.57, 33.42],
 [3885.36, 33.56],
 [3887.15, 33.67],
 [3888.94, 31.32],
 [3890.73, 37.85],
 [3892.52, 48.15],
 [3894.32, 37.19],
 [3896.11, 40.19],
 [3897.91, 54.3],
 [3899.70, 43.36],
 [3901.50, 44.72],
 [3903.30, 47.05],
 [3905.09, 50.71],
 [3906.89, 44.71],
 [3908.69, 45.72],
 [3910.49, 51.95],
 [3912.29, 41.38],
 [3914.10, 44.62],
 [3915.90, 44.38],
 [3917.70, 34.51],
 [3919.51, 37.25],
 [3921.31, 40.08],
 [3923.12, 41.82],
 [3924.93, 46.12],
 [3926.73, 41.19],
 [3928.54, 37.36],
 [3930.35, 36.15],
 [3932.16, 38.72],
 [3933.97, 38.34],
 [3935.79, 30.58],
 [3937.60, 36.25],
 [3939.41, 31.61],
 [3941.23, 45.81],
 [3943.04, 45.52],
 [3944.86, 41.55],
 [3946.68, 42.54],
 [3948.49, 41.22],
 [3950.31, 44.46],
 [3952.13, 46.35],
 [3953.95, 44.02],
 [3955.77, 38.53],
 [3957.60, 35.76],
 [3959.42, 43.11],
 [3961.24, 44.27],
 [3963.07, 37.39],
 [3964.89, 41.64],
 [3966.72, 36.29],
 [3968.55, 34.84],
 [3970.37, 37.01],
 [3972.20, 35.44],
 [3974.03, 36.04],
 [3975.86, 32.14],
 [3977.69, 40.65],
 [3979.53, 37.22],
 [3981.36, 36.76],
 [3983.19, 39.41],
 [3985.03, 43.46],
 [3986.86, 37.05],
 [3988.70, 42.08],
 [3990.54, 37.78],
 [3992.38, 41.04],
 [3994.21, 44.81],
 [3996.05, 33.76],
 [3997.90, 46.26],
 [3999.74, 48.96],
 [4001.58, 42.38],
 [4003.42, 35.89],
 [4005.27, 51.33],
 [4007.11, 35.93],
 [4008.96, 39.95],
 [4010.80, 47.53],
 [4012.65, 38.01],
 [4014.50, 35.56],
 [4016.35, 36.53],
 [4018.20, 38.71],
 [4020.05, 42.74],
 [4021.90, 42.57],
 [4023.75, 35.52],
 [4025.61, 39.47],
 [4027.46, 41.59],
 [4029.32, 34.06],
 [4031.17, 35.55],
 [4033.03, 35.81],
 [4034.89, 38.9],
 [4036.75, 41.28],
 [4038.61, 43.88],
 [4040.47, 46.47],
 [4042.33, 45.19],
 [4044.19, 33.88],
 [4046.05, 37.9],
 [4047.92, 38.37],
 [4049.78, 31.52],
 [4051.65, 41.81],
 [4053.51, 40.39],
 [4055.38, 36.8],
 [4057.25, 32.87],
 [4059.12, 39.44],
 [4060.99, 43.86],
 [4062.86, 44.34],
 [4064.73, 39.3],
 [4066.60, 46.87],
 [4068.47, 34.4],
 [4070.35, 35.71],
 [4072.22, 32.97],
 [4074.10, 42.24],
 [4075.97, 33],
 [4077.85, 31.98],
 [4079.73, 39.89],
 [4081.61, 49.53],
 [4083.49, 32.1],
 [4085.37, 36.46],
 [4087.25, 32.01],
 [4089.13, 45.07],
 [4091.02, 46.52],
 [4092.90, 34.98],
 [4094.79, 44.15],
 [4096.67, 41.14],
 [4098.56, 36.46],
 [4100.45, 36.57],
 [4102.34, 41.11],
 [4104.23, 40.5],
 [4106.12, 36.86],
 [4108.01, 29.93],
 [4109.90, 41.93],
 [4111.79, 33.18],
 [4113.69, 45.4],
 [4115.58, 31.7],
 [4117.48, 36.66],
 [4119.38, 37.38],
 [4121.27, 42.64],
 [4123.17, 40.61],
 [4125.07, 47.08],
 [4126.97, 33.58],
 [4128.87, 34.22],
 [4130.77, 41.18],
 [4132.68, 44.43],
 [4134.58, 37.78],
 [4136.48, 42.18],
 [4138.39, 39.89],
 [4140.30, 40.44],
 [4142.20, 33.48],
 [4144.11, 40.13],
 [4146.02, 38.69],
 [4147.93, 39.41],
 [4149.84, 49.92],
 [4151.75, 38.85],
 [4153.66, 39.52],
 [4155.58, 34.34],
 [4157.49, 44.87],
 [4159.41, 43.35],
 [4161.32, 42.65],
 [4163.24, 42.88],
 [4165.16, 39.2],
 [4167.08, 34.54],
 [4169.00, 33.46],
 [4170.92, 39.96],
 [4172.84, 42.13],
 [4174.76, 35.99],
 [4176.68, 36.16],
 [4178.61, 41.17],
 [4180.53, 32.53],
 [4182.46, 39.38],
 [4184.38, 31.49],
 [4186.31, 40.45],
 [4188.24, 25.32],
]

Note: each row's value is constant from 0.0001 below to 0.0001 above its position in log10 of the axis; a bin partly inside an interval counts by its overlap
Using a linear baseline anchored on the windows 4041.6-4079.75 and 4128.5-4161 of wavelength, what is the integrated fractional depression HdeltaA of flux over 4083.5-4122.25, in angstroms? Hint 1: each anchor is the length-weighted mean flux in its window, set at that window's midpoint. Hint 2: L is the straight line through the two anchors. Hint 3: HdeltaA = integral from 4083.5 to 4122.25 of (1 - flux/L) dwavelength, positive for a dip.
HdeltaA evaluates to 0.84 angstroms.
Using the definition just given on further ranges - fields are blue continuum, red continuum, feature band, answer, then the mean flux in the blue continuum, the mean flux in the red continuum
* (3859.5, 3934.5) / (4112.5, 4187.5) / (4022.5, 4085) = 2.3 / 41.9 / 39.2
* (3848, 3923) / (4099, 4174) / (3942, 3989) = 1.4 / 41.9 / 39.3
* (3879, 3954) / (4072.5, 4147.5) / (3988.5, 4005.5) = -0.8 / 41.1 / 38.8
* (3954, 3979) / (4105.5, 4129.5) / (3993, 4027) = -2.5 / 38.1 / 37.9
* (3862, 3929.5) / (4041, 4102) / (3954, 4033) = 1.7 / 42.2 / 38.8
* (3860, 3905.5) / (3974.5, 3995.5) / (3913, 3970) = 0.4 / 42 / 39.1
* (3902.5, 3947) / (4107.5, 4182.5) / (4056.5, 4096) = 0.8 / 41.4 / 39.1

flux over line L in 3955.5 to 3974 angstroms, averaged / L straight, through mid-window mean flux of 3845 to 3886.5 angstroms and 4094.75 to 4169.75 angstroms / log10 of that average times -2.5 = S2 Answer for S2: 0.06 mag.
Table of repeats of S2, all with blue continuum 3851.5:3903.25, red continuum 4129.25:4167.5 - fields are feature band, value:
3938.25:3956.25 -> -0.026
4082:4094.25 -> 0.056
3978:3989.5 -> 0.046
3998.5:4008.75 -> -0.048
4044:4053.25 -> 0.100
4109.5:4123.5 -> 0.056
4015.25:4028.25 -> 0.037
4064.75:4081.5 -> 0.078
